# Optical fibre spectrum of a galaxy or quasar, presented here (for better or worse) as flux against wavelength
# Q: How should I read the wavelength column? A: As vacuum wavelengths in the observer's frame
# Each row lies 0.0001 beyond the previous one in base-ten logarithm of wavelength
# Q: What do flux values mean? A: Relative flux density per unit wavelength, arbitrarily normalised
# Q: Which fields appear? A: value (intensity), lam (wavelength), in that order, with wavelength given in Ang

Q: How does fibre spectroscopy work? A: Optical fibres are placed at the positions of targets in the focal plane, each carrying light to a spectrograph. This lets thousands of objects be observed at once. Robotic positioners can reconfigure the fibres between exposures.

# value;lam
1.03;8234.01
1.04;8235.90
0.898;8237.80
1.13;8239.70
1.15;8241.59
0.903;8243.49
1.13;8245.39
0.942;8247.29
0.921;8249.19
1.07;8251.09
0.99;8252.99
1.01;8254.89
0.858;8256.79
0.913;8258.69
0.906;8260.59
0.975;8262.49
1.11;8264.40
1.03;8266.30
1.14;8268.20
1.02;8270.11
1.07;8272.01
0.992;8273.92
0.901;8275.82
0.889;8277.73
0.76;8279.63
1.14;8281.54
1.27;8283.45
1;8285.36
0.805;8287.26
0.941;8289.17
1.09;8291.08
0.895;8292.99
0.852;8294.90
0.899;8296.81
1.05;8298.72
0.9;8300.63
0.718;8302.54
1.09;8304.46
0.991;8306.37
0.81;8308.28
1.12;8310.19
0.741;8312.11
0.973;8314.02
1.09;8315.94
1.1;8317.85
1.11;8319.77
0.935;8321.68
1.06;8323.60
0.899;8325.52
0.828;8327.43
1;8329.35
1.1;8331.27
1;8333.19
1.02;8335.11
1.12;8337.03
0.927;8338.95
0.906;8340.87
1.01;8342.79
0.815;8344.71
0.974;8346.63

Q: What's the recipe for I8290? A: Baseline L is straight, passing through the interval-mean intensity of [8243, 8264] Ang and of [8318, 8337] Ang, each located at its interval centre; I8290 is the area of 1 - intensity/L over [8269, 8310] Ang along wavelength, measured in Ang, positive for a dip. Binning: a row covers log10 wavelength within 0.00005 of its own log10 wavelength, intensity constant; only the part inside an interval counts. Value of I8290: 1.1 Ang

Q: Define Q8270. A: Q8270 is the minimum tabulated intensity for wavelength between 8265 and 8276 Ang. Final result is 0.901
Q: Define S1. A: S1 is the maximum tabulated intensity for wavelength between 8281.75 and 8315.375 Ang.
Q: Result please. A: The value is 1.27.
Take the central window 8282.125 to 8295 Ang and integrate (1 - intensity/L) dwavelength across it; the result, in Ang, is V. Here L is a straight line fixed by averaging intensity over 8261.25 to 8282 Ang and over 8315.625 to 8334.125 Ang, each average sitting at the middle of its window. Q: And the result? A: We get 0.1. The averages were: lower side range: 0.998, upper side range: 1.01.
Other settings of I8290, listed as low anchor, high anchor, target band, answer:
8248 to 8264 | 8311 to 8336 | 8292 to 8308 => 1.0 Ang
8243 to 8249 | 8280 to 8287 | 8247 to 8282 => 1.7 Ang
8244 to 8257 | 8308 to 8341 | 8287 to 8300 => 0.7 Ang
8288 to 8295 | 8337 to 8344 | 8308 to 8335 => -0.8 Ang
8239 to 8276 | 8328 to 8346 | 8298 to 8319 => 0.7 Ang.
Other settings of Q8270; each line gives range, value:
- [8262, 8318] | 0.718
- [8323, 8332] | 0.828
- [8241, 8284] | 0.76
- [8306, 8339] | 0.741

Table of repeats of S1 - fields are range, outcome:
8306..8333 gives 1.12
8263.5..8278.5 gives 1.14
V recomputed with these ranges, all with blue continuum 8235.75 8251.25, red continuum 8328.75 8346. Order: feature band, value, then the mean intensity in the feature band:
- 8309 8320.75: -0.3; 1.02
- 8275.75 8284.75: 0.0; 1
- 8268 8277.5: 0.0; 1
